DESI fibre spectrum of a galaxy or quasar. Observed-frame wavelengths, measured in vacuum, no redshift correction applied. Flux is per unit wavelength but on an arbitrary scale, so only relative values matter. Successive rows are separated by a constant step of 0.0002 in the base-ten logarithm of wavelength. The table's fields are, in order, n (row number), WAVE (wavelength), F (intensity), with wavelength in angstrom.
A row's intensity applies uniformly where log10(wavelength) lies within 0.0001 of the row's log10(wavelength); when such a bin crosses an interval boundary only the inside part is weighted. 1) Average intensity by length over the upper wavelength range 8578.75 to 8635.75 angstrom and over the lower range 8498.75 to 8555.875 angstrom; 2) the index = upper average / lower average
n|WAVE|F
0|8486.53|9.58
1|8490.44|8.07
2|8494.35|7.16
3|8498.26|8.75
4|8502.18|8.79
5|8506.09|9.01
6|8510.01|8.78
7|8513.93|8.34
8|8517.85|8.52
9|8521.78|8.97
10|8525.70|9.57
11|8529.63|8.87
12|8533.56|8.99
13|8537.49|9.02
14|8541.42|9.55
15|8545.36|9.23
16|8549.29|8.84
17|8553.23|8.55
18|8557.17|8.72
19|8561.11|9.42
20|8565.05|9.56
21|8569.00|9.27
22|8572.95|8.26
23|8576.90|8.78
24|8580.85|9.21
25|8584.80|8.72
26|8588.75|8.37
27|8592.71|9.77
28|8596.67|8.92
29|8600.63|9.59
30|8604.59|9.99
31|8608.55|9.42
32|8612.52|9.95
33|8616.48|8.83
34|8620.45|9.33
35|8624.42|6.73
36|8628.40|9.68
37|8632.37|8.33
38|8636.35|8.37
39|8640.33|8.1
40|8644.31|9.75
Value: 1.01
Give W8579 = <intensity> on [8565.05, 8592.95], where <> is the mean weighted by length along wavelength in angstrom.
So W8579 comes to 8.9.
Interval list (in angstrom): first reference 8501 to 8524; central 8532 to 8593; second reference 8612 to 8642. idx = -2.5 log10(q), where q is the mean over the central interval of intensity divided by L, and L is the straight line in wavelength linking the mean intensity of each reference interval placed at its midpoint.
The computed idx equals -0.04 mag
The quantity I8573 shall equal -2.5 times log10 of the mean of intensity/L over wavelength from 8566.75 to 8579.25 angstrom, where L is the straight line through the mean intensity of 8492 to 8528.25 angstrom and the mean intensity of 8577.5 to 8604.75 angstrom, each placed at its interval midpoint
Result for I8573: 0.03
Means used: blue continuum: 8.65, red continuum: 9.15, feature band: 8.79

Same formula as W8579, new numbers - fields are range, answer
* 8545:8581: 8.96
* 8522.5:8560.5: 9.05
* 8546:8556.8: 8.77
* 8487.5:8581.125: 8.84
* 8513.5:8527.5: 8.9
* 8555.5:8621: 9.18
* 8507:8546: 8.97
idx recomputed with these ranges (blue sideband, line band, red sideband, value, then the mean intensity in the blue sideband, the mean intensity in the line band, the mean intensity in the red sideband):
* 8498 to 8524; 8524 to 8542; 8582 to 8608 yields -0.035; 8.74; 9.17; 9.24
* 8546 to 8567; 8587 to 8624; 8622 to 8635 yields -0.088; 9.03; 9.25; 8.29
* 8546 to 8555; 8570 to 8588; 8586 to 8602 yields 0.032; 8.78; 8.75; 9.12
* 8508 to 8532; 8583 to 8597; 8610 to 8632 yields -0.010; 8.84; 8.95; 8.87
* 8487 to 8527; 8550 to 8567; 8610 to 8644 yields -0.047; 8.62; 9.05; 8.73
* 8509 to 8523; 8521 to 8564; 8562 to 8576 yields -0.031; 8.62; 9.08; 9.04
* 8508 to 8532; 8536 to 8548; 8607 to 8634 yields -0.048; 8.84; 9.25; 8.89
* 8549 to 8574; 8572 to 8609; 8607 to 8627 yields -0.024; 8.98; 9.12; 8.86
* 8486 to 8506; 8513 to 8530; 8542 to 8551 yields -0.012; 8.44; 8.88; 9.12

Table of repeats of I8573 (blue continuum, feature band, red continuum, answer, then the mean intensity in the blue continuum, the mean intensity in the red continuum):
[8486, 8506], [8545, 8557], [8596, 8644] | -0.016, 8.44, 8.96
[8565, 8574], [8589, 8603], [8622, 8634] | -0.077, 8.99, 8.28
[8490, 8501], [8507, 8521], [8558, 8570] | -0.028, 8.04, 9.36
